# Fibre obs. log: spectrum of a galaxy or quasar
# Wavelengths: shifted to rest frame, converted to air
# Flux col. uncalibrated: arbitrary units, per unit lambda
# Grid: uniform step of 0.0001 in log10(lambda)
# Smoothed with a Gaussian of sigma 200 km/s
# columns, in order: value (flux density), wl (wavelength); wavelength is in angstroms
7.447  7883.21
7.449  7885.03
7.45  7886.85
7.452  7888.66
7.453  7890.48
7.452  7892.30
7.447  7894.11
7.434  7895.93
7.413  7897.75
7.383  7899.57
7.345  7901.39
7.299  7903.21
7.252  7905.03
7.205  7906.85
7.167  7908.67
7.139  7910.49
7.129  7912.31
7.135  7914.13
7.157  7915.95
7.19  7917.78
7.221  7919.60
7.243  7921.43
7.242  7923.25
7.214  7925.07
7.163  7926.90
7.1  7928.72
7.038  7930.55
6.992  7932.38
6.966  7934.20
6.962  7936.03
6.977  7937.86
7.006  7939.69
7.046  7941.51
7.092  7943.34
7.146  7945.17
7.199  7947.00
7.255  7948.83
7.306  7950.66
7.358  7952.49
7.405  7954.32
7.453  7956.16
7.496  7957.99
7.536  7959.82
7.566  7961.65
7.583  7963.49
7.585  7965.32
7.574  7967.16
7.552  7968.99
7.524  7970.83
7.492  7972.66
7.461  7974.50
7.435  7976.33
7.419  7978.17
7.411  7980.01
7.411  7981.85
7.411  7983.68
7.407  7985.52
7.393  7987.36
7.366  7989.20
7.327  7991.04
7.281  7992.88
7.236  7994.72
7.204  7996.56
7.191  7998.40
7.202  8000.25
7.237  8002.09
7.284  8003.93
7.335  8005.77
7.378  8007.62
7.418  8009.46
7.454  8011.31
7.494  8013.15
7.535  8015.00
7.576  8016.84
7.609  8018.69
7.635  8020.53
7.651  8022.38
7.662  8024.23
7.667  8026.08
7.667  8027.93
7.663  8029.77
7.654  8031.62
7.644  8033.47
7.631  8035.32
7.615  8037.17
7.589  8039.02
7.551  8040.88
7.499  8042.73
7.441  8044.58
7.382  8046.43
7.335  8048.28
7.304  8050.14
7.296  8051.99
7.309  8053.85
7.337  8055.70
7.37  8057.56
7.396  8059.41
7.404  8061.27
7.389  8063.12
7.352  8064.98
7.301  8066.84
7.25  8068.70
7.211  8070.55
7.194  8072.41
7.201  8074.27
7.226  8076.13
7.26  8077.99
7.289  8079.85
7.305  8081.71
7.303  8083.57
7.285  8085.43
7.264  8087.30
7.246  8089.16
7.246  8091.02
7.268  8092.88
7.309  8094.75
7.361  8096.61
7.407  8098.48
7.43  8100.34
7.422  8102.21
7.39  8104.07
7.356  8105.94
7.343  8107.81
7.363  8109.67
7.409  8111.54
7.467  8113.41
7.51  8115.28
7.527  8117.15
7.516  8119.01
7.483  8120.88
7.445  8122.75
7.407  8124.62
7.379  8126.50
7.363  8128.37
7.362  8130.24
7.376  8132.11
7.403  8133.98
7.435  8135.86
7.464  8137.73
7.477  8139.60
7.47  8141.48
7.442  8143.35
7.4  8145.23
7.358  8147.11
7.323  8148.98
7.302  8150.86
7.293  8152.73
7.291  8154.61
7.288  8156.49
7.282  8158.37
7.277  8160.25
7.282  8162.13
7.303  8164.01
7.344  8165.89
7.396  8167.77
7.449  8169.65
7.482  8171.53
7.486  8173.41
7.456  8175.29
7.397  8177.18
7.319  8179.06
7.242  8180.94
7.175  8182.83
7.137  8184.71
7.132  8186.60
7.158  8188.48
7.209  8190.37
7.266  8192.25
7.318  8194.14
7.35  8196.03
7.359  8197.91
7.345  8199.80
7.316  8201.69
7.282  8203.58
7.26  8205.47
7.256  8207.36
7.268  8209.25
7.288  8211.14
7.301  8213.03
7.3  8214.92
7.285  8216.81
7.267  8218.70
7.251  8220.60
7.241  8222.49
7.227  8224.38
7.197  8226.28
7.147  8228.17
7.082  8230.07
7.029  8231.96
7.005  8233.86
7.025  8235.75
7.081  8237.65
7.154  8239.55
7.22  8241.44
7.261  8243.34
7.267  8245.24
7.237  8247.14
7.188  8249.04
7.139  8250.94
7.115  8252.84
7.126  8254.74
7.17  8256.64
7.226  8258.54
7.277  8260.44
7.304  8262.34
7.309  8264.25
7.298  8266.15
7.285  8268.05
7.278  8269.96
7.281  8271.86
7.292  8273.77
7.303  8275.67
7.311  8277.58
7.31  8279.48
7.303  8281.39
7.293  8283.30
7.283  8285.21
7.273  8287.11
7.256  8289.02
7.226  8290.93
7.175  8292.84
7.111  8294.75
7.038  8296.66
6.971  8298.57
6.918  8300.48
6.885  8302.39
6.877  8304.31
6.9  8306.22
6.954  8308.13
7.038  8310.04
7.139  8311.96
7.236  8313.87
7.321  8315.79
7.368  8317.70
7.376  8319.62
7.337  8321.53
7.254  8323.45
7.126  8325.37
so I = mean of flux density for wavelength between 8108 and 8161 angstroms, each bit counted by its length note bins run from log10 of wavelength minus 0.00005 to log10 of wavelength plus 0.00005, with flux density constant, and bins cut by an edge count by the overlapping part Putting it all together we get 7.4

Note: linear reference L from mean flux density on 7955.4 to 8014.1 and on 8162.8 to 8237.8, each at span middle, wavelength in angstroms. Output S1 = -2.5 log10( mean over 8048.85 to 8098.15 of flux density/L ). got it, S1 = 0.01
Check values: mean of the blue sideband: 7.41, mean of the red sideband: 7.26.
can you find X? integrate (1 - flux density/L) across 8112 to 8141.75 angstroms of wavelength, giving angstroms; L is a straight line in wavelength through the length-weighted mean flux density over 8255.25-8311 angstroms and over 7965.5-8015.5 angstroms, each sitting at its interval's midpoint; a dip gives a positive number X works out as -0.62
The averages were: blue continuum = 7.39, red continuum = 7.18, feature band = 7.44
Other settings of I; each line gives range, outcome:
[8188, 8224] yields 7.28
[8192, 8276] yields 7.23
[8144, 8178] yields 7.35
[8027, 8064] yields 7.48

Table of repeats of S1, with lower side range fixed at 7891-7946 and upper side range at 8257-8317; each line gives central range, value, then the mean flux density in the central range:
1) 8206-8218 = -0.02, 7.29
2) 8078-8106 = -0.02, 7.32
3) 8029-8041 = -0.06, 7.62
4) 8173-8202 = -0.02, 7.29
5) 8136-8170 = -0.03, 7.36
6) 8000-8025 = -0.04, 7.47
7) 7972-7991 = -0.03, 7.41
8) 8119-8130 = -0.03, 7.42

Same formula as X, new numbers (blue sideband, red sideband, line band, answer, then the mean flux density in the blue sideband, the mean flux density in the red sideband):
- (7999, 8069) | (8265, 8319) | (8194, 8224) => -0.1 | 7.46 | 7.18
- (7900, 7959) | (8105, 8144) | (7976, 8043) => -1.6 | 7.19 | 7.43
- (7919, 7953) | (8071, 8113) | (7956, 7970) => -0.8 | 7.13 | 7.31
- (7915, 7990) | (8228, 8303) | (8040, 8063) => -0.4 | 7.3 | 7.19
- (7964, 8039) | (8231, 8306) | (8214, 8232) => 0.0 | 7.47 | 7.18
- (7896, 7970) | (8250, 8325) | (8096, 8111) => -0.3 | 7.25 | 7.19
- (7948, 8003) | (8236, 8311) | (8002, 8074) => -1.0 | 7.4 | 7.18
